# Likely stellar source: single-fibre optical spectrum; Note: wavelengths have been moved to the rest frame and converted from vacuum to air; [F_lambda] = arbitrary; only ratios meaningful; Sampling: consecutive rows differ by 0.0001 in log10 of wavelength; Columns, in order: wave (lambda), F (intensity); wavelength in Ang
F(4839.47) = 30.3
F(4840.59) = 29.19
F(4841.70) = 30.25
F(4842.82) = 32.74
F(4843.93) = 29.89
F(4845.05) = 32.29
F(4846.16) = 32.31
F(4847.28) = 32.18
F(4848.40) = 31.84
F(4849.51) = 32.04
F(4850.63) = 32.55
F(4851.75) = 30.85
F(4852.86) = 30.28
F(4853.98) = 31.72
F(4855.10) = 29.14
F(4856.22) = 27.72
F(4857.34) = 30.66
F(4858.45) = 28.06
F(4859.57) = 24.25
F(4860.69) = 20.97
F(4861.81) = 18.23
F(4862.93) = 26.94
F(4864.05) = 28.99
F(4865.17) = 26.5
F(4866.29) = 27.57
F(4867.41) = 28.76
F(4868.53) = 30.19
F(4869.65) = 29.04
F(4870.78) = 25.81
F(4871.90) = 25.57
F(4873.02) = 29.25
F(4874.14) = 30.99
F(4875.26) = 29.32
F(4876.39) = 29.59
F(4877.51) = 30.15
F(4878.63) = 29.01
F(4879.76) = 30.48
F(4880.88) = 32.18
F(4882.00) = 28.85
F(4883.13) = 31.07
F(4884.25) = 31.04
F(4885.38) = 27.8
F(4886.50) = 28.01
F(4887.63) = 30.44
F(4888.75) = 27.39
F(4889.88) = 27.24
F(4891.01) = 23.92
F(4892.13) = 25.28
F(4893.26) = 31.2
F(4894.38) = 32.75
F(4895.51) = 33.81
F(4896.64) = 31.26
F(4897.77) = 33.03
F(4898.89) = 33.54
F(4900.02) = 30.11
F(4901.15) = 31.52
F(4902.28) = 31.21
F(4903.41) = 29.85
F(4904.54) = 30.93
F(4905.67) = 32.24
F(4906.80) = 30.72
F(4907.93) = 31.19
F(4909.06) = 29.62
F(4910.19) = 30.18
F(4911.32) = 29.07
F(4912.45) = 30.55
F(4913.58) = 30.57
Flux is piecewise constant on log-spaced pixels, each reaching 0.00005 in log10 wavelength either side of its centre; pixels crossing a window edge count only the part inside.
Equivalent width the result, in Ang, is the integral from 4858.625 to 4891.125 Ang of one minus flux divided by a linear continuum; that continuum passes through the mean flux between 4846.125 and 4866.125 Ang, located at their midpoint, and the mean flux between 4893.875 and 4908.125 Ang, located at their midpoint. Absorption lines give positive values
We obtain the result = 2.04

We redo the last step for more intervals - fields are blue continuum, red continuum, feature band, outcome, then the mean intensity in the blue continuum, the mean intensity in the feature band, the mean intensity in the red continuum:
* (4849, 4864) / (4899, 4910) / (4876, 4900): 0.0 Ang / 28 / 29.9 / 30.9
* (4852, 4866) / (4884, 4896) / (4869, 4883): -0.6 Ang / 27.1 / 29.2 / 28.9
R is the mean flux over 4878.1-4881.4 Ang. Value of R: 30.5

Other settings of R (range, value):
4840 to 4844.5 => 30.5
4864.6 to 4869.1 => 28.3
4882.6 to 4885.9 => 30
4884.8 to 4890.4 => 28.2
